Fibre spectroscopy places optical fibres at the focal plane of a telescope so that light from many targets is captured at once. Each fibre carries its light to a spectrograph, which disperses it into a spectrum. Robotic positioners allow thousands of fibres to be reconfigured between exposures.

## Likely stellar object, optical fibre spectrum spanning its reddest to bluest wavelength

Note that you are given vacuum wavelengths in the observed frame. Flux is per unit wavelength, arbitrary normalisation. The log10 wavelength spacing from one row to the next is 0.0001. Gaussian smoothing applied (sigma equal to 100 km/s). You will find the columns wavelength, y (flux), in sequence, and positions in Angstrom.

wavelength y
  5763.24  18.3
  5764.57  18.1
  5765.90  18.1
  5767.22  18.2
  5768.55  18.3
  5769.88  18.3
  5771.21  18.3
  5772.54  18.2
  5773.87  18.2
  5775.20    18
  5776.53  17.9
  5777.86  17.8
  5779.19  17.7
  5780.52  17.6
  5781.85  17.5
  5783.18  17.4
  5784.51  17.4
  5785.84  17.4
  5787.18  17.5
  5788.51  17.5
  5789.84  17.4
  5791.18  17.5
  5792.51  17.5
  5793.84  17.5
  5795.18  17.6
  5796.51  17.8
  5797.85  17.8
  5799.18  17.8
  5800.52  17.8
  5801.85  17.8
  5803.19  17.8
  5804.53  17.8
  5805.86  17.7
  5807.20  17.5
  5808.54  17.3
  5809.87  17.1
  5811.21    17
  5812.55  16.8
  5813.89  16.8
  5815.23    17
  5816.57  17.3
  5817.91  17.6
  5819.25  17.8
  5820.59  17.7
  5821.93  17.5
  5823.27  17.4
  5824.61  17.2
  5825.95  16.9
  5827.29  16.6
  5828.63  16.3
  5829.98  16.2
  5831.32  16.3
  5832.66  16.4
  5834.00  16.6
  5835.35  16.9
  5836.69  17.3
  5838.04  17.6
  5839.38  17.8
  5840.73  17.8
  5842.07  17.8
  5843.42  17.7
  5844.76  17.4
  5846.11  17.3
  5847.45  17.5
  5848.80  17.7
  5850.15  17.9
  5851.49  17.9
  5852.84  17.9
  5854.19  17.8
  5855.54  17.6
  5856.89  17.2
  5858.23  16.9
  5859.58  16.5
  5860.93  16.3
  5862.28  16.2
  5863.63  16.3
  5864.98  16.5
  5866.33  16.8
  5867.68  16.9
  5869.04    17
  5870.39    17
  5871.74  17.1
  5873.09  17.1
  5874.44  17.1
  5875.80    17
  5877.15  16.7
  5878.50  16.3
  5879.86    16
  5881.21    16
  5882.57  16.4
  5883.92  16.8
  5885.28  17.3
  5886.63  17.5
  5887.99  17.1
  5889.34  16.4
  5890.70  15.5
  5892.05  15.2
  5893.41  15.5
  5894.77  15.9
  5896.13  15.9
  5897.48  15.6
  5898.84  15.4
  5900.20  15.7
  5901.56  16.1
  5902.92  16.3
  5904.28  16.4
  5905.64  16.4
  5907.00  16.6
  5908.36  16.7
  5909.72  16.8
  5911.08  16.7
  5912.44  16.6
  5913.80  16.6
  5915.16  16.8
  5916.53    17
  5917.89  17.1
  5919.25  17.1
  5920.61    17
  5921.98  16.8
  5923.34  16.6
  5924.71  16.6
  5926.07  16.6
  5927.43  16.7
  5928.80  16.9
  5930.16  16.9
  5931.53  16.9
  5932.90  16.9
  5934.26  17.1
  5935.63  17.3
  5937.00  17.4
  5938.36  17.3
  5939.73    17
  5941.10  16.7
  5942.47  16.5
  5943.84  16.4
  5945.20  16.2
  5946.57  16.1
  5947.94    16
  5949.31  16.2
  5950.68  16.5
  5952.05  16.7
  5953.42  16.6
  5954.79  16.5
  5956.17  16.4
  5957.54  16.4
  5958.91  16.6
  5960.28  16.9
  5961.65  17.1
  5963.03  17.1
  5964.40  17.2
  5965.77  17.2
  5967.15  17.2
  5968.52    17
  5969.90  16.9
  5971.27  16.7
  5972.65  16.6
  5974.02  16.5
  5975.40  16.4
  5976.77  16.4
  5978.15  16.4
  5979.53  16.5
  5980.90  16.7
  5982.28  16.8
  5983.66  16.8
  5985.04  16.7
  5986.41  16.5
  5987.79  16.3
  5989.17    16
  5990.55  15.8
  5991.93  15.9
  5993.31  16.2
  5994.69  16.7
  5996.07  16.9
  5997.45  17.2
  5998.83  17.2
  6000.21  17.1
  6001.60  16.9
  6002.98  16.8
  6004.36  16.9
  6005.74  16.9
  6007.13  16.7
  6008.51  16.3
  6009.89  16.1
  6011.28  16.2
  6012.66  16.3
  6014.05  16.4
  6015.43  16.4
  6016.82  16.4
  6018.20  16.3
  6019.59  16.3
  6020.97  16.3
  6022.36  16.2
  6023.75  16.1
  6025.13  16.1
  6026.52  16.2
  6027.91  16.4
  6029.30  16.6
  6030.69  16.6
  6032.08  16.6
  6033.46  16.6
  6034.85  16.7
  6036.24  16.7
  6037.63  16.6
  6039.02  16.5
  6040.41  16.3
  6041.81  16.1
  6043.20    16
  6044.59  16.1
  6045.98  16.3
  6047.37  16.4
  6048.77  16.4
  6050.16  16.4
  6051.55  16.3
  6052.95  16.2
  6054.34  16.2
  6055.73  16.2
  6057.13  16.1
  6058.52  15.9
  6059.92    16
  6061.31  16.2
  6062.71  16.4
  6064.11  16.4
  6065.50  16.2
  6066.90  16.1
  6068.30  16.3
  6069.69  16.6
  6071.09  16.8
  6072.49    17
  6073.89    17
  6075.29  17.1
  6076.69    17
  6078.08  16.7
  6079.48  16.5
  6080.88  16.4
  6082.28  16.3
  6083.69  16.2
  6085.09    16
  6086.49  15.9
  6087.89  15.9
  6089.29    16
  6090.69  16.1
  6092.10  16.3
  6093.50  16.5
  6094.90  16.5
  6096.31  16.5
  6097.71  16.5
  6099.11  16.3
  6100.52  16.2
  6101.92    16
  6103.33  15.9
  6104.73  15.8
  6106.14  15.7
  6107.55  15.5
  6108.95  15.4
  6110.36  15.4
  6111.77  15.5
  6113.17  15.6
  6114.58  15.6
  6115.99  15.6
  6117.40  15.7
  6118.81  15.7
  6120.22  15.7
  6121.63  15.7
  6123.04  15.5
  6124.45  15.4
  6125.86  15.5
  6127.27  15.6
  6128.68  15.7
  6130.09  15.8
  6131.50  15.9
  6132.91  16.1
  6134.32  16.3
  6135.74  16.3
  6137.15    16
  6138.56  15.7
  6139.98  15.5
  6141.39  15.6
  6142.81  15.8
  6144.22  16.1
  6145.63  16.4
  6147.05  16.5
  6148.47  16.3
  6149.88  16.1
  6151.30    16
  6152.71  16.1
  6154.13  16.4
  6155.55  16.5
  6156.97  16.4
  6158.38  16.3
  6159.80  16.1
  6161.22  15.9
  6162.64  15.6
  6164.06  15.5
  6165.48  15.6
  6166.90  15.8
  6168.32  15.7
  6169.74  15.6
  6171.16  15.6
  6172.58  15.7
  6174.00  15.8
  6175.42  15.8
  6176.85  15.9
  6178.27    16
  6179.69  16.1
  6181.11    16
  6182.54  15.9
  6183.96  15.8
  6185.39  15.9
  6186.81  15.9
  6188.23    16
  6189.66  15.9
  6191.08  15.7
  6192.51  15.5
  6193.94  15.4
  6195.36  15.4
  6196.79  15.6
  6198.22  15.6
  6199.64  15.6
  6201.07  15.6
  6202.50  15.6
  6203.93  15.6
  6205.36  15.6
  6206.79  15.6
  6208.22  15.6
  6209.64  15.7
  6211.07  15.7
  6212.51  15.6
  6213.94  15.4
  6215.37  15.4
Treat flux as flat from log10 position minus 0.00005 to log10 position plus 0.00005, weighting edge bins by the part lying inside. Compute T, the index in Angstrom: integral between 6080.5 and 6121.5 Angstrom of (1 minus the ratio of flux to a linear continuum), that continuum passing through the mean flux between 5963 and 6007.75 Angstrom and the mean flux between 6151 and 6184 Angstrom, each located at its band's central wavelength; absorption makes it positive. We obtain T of 0.65 Angstrom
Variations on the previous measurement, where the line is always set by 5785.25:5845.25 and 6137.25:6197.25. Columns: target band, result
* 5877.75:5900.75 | 1.2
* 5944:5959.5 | 0.4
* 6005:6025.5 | 0.2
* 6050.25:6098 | -0.3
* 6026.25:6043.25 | 0.0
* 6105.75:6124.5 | 0.6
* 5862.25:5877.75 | 0.2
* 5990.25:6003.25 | -0.1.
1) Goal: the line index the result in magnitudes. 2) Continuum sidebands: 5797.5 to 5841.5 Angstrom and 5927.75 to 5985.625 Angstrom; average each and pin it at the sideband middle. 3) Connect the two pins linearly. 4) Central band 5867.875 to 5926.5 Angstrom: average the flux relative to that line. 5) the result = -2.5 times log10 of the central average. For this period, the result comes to 0.03 mag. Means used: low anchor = 17.2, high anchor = 16.7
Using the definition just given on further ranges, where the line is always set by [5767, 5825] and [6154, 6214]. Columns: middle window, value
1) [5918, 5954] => 0.013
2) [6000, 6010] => -0.007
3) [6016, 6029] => 0.018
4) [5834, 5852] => -0.010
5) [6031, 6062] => 0.007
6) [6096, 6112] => 0.018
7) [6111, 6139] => 0.021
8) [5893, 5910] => 0.067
